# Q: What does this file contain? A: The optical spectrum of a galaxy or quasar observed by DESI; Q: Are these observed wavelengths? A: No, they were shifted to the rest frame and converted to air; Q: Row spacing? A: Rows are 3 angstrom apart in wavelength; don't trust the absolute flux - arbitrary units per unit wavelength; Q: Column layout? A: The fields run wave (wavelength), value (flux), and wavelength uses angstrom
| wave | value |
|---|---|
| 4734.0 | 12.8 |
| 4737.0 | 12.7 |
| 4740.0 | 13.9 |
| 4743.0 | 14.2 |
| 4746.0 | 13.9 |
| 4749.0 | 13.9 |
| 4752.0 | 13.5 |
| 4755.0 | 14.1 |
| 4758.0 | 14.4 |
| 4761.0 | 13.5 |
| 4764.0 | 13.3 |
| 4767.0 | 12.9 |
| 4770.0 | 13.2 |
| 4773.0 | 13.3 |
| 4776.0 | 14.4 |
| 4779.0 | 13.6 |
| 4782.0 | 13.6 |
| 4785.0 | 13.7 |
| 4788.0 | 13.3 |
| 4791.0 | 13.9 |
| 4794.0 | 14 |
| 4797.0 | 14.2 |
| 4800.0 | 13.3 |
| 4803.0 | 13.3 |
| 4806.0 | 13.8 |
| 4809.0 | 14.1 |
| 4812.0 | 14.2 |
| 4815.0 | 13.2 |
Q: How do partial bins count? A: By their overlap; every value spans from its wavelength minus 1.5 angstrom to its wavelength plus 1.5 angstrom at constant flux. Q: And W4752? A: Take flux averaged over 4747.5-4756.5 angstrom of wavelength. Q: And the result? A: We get 13.8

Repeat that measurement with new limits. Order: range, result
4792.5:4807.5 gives 13.7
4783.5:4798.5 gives 13.8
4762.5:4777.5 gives 13.4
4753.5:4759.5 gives 14.2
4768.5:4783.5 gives 13.6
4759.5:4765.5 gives 13.4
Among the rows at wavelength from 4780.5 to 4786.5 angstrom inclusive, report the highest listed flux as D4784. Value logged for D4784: 13.7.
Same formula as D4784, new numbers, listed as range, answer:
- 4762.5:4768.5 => 13.3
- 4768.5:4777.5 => 14.4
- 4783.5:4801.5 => 14.2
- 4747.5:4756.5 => 14.1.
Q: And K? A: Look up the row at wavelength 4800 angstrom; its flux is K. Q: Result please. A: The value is 13.3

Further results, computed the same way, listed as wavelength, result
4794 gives 14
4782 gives 13.6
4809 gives 14.1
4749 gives 13.9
